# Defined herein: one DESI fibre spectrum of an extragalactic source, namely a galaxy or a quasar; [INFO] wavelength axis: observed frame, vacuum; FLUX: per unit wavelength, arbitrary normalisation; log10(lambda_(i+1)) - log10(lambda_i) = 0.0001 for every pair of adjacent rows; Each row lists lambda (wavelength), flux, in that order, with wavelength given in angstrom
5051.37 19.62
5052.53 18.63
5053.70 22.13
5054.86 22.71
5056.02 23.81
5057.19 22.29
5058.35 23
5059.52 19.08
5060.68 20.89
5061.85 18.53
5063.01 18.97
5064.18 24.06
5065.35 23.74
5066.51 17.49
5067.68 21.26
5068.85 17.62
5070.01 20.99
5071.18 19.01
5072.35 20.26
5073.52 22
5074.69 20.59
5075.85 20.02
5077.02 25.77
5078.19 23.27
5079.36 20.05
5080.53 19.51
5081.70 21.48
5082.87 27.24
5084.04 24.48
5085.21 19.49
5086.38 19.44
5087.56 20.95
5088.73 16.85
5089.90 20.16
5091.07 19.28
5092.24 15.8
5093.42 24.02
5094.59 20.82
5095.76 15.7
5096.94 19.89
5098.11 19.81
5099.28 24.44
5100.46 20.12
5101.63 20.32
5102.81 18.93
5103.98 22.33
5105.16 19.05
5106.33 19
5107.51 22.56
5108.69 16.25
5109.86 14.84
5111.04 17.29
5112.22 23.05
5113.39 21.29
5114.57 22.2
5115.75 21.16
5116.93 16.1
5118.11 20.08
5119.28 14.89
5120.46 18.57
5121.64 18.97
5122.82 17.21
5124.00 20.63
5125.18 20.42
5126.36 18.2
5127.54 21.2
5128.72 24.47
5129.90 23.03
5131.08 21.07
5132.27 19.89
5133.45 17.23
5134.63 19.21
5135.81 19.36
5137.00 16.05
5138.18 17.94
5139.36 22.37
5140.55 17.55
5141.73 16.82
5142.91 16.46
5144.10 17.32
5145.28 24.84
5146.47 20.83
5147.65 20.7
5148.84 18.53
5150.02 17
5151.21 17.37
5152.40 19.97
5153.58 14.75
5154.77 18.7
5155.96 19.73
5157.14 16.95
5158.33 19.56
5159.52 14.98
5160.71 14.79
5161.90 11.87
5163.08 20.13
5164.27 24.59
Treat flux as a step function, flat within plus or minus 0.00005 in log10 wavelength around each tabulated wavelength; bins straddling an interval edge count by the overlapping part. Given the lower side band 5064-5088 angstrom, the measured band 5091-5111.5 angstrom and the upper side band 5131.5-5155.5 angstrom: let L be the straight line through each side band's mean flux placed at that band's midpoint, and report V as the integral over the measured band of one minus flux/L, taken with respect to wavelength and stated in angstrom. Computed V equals 0.9 angstrom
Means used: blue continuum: 21.3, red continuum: 18.7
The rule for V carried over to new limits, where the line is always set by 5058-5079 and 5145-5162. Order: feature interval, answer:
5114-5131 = -0.7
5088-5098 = 0.5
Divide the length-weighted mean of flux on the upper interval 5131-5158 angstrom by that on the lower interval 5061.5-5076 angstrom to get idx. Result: 0.92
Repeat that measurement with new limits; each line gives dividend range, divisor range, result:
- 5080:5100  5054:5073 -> 0.98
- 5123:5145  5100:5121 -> 1.01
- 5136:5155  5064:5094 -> 0.89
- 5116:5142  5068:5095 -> 0.92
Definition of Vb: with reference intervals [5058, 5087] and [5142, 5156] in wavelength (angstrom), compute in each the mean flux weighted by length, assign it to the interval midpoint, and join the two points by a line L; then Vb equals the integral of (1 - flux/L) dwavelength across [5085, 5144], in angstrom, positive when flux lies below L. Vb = 1.1 angstrom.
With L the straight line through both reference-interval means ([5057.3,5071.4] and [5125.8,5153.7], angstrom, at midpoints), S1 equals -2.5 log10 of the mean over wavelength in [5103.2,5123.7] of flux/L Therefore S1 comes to 0.03 mag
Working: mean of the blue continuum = 20.5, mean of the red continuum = 19.3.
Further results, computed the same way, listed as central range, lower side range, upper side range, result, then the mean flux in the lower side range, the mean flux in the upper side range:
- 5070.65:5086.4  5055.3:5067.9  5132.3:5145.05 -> -0.06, 21.2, 18.3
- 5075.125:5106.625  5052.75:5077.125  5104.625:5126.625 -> -0.04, 21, 19.1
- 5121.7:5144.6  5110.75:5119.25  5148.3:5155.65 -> -0.02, 19.9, 17.8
